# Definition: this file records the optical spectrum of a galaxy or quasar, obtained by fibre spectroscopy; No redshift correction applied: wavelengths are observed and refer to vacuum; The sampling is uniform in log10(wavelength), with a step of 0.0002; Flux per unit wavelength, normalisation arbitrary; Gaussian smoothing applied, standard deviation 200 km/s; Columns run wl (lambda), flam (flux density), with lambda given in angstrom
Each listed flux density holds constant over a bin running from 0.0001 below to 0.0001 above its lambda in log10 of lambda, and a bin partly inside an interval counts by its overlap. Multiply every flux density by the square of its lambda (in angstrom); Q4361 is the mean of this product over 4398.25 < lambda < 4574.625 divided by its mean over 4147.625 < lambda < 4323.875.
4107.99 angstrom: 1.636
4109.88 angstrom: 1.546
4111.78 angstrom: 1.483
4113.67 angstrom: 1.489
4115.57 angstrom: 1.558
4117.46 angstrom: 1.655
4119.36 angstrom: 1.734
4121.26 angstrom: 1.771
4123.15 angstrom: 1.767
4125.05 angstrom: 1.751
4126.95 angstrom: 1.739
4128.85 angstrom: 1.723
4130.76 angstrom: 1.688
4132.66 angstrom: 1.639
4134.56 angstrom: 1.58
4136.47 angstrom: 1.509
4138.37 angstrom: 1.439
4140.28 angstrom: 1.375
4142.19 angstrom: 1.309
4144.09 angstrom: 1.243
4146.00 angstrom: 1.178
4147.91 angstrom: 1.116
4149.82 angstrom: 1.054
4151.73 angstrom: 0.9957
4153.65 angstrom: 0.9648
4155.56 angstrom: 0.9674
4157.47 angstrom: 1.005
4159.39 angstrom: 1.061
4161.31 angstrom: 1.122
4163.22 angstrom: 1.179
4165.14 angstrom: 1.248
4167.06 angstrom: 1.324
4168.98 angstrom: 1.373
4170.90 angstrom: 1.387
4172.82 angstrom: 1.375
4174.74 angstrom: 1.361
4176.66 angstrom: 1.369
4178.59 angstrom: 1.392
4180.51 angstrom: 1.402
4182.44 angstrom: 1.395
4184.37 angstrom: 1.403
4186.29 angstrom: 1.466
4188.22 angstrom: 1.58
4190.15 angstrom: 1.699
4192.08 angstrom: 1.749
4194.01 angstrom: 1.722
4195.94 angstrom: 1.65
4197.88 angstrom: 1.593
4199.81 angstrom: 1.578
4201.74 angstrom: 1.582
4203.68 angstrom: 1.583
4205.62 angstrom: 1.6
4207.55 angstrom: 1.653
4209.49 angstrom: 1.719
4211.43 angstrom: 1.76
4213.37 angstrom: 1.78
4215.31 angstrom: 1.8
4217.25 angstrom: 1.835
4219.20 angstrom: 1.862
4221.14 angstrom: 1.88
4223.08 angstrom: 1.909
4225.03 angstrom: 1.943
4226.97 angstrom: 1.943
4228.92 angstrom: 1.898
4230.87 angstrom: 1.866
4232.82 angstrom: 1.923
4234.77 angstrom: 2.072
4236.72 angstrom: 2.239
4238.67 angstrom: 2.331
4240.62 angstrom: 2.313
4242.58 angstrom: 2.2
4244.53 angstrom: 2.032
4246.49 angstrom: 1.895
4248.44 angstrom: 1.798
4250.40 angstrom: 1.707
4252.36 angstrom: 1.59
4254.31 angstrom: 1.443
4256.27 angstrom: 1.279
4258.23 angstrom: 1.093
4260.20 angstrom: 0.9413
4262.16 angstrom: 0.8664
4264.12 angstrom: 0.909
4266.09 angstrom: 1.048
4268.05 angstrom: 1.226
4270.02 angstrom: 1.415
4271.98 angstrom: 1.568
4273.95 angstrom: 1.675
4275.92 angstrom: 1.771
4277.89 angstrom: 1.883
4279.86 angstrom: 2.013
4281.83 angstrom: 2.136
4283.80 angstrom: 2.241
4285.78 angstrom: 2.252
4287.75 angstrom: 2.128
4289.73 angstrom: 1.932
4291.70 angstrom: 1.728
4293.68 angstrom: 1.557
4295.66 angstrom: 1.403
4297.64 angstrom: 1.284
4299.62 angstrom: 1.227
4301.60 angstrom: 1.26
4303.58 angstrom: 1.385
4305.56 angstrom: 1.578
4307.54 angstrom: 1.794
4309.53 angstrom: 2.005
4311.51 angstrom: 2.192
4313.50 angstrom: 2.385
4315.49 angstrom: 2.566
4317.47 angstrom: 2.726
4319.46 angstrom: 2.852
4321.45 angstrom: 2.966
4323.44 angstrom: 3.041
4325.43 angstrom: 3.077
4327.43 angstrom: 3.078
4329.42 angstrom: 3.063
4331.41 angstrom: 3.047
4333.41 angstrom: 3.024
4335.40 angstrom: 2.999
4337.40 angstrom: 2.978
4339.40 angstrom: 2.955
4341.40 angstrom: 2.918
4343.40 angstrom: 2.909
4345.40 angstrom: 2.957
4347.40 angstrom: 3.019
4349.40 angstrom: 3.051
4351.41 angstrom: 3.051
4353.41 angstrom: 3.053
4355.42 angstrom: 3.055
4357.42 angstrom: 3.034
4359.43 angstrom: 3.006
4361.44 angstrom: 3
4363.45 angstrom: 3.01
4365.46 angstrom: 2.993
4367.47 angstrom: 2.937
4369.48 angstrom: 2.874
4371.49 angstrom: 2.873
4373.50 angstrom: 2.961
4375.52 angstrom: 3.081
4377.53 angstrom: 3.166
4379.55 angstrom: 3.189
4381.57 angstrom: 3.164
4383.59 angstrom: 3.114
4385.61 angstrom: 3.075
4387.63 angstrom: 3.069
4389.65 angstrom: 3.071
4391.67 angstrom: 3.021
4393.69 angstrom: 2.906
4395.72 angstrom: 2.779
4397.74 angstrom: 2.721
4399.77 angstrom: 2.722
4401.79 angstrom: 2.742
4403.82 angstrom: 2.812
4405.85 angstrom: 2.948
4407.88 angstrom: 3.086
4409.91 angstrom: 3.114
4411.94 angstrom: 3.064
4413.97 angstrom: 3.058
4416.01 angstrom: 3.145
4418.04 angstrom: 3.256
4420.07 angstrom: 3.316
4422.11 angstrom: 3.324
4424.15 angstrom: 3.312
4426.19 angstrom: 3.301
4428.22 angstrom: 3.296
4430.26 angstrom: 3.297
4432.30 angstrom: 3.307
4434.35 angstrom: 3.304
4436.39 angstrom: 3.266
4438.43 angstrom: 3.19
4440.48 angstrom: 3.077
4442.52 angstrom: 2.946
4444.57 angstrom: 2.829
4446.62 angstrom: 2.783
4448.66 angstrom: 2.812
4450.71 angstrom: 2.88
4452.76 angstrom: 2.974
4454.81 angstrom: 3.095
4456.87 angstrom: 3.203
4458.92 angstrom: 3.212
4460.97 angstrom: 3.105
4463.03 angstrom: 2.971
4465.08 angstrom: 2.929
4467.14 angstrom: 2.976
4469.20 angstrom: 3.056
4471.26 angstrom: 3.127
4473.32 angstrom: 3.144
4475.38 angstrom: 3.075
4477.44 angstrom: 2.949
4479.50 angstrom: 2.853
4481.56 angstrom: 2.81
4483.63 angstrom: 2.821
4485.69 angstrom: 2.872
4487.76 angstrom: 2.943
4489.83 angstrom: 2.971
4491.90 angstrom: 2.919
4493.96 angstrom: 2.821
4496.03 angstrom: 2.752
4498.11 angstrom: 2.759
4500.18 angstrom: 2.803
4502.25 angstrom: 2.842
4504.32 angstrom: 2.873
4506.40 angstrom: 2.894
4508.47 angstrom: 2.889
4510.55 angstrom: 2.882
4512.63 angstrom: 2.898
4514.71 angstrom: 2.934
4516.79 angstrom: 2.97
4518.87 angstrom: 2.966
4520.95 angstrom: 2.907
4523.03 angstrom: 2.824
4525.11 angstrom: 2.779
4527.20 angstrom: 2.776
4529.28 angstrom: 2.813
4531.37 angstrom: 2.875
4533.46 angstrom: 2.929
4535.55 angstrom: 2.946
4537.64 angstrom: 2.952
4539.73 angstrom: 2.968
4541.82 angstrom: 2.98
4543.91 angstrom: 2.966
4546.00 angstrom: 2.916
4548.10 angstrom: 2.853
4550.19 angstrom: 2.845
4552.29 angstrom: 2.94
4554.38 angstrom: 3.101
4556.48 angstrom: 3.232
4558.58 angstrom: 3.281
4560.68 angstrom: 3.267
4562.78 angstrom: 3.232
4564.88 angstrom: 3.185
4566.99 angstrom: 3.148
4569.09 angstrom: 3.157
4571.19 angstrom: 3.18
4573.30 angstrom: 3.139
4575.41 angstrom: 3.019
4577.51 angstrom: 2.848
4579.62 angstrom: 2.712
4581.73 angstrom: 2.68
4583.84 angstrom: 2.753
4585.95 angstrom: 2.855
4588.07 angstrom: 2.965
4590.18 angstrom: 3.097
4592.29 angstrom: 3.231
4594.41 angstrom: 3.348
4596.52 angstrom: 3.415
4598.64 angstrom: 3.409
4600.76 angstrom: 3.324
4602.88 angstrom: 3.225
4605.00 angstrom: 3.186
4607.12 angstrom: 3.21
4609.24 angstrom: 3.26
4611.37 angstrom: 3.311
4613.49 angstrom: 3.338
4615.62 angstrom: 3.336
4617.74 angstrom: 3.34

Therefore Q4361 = 2.01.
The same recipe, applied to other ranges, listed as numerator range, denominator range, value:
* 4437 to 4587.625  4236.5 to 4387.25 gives 1.39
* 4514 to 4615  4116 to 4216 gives 2.50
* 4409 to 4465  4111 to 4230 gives 2.33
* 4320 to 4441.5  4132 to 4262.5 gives 2.14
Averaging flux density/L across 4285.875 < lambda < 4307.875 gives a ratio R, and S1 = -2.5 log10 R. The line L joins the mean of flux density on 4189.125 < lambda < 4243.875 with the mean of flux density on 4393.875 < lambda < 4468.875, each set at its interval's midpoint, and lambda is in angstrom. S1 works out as 0.40 mag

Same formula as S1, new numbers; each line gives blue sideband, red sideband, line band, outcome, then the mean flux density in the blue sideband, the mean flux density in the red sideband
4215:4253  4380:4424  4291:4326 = 0.195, 1.96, 3.03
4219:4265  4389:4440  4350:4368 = -0.137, 1.75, 3.09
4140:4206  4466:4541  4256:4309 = 0.206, 1.35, 2.9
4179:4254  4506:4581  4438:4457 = -0.130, 1.78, 2.98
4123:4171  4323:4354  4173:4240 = 0.082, 1.33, 3.01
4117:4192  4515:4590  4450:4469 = -0.169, 1.4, 2.97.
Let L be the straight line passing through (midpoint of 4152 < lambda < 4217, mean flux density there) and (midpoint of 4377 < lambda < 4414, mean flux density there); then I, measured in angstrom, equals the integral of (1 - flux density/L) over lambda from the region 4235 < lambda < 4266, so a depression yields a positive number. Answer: 4.4 angstrom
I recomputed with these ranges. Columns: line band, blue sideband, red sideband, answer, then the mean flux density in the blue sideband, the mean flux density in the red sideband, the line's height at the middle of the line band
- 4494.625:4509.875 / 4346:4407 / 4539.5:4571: 1.1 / 2.98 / 3.08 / 3.05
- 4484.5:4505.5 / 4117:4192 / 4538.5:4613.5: -0.7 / 1.4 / 3.1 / 2.77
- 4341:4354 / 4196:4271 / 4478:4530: -4.8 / 1.69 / 2.86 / 2.18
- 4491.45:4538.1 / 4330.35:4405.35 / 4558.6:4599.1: 2.9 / 2.98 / 3.09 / 3.05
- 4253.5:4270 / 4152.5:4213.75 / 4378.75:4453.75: 7.2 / 1.44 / 3.06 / 1.98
